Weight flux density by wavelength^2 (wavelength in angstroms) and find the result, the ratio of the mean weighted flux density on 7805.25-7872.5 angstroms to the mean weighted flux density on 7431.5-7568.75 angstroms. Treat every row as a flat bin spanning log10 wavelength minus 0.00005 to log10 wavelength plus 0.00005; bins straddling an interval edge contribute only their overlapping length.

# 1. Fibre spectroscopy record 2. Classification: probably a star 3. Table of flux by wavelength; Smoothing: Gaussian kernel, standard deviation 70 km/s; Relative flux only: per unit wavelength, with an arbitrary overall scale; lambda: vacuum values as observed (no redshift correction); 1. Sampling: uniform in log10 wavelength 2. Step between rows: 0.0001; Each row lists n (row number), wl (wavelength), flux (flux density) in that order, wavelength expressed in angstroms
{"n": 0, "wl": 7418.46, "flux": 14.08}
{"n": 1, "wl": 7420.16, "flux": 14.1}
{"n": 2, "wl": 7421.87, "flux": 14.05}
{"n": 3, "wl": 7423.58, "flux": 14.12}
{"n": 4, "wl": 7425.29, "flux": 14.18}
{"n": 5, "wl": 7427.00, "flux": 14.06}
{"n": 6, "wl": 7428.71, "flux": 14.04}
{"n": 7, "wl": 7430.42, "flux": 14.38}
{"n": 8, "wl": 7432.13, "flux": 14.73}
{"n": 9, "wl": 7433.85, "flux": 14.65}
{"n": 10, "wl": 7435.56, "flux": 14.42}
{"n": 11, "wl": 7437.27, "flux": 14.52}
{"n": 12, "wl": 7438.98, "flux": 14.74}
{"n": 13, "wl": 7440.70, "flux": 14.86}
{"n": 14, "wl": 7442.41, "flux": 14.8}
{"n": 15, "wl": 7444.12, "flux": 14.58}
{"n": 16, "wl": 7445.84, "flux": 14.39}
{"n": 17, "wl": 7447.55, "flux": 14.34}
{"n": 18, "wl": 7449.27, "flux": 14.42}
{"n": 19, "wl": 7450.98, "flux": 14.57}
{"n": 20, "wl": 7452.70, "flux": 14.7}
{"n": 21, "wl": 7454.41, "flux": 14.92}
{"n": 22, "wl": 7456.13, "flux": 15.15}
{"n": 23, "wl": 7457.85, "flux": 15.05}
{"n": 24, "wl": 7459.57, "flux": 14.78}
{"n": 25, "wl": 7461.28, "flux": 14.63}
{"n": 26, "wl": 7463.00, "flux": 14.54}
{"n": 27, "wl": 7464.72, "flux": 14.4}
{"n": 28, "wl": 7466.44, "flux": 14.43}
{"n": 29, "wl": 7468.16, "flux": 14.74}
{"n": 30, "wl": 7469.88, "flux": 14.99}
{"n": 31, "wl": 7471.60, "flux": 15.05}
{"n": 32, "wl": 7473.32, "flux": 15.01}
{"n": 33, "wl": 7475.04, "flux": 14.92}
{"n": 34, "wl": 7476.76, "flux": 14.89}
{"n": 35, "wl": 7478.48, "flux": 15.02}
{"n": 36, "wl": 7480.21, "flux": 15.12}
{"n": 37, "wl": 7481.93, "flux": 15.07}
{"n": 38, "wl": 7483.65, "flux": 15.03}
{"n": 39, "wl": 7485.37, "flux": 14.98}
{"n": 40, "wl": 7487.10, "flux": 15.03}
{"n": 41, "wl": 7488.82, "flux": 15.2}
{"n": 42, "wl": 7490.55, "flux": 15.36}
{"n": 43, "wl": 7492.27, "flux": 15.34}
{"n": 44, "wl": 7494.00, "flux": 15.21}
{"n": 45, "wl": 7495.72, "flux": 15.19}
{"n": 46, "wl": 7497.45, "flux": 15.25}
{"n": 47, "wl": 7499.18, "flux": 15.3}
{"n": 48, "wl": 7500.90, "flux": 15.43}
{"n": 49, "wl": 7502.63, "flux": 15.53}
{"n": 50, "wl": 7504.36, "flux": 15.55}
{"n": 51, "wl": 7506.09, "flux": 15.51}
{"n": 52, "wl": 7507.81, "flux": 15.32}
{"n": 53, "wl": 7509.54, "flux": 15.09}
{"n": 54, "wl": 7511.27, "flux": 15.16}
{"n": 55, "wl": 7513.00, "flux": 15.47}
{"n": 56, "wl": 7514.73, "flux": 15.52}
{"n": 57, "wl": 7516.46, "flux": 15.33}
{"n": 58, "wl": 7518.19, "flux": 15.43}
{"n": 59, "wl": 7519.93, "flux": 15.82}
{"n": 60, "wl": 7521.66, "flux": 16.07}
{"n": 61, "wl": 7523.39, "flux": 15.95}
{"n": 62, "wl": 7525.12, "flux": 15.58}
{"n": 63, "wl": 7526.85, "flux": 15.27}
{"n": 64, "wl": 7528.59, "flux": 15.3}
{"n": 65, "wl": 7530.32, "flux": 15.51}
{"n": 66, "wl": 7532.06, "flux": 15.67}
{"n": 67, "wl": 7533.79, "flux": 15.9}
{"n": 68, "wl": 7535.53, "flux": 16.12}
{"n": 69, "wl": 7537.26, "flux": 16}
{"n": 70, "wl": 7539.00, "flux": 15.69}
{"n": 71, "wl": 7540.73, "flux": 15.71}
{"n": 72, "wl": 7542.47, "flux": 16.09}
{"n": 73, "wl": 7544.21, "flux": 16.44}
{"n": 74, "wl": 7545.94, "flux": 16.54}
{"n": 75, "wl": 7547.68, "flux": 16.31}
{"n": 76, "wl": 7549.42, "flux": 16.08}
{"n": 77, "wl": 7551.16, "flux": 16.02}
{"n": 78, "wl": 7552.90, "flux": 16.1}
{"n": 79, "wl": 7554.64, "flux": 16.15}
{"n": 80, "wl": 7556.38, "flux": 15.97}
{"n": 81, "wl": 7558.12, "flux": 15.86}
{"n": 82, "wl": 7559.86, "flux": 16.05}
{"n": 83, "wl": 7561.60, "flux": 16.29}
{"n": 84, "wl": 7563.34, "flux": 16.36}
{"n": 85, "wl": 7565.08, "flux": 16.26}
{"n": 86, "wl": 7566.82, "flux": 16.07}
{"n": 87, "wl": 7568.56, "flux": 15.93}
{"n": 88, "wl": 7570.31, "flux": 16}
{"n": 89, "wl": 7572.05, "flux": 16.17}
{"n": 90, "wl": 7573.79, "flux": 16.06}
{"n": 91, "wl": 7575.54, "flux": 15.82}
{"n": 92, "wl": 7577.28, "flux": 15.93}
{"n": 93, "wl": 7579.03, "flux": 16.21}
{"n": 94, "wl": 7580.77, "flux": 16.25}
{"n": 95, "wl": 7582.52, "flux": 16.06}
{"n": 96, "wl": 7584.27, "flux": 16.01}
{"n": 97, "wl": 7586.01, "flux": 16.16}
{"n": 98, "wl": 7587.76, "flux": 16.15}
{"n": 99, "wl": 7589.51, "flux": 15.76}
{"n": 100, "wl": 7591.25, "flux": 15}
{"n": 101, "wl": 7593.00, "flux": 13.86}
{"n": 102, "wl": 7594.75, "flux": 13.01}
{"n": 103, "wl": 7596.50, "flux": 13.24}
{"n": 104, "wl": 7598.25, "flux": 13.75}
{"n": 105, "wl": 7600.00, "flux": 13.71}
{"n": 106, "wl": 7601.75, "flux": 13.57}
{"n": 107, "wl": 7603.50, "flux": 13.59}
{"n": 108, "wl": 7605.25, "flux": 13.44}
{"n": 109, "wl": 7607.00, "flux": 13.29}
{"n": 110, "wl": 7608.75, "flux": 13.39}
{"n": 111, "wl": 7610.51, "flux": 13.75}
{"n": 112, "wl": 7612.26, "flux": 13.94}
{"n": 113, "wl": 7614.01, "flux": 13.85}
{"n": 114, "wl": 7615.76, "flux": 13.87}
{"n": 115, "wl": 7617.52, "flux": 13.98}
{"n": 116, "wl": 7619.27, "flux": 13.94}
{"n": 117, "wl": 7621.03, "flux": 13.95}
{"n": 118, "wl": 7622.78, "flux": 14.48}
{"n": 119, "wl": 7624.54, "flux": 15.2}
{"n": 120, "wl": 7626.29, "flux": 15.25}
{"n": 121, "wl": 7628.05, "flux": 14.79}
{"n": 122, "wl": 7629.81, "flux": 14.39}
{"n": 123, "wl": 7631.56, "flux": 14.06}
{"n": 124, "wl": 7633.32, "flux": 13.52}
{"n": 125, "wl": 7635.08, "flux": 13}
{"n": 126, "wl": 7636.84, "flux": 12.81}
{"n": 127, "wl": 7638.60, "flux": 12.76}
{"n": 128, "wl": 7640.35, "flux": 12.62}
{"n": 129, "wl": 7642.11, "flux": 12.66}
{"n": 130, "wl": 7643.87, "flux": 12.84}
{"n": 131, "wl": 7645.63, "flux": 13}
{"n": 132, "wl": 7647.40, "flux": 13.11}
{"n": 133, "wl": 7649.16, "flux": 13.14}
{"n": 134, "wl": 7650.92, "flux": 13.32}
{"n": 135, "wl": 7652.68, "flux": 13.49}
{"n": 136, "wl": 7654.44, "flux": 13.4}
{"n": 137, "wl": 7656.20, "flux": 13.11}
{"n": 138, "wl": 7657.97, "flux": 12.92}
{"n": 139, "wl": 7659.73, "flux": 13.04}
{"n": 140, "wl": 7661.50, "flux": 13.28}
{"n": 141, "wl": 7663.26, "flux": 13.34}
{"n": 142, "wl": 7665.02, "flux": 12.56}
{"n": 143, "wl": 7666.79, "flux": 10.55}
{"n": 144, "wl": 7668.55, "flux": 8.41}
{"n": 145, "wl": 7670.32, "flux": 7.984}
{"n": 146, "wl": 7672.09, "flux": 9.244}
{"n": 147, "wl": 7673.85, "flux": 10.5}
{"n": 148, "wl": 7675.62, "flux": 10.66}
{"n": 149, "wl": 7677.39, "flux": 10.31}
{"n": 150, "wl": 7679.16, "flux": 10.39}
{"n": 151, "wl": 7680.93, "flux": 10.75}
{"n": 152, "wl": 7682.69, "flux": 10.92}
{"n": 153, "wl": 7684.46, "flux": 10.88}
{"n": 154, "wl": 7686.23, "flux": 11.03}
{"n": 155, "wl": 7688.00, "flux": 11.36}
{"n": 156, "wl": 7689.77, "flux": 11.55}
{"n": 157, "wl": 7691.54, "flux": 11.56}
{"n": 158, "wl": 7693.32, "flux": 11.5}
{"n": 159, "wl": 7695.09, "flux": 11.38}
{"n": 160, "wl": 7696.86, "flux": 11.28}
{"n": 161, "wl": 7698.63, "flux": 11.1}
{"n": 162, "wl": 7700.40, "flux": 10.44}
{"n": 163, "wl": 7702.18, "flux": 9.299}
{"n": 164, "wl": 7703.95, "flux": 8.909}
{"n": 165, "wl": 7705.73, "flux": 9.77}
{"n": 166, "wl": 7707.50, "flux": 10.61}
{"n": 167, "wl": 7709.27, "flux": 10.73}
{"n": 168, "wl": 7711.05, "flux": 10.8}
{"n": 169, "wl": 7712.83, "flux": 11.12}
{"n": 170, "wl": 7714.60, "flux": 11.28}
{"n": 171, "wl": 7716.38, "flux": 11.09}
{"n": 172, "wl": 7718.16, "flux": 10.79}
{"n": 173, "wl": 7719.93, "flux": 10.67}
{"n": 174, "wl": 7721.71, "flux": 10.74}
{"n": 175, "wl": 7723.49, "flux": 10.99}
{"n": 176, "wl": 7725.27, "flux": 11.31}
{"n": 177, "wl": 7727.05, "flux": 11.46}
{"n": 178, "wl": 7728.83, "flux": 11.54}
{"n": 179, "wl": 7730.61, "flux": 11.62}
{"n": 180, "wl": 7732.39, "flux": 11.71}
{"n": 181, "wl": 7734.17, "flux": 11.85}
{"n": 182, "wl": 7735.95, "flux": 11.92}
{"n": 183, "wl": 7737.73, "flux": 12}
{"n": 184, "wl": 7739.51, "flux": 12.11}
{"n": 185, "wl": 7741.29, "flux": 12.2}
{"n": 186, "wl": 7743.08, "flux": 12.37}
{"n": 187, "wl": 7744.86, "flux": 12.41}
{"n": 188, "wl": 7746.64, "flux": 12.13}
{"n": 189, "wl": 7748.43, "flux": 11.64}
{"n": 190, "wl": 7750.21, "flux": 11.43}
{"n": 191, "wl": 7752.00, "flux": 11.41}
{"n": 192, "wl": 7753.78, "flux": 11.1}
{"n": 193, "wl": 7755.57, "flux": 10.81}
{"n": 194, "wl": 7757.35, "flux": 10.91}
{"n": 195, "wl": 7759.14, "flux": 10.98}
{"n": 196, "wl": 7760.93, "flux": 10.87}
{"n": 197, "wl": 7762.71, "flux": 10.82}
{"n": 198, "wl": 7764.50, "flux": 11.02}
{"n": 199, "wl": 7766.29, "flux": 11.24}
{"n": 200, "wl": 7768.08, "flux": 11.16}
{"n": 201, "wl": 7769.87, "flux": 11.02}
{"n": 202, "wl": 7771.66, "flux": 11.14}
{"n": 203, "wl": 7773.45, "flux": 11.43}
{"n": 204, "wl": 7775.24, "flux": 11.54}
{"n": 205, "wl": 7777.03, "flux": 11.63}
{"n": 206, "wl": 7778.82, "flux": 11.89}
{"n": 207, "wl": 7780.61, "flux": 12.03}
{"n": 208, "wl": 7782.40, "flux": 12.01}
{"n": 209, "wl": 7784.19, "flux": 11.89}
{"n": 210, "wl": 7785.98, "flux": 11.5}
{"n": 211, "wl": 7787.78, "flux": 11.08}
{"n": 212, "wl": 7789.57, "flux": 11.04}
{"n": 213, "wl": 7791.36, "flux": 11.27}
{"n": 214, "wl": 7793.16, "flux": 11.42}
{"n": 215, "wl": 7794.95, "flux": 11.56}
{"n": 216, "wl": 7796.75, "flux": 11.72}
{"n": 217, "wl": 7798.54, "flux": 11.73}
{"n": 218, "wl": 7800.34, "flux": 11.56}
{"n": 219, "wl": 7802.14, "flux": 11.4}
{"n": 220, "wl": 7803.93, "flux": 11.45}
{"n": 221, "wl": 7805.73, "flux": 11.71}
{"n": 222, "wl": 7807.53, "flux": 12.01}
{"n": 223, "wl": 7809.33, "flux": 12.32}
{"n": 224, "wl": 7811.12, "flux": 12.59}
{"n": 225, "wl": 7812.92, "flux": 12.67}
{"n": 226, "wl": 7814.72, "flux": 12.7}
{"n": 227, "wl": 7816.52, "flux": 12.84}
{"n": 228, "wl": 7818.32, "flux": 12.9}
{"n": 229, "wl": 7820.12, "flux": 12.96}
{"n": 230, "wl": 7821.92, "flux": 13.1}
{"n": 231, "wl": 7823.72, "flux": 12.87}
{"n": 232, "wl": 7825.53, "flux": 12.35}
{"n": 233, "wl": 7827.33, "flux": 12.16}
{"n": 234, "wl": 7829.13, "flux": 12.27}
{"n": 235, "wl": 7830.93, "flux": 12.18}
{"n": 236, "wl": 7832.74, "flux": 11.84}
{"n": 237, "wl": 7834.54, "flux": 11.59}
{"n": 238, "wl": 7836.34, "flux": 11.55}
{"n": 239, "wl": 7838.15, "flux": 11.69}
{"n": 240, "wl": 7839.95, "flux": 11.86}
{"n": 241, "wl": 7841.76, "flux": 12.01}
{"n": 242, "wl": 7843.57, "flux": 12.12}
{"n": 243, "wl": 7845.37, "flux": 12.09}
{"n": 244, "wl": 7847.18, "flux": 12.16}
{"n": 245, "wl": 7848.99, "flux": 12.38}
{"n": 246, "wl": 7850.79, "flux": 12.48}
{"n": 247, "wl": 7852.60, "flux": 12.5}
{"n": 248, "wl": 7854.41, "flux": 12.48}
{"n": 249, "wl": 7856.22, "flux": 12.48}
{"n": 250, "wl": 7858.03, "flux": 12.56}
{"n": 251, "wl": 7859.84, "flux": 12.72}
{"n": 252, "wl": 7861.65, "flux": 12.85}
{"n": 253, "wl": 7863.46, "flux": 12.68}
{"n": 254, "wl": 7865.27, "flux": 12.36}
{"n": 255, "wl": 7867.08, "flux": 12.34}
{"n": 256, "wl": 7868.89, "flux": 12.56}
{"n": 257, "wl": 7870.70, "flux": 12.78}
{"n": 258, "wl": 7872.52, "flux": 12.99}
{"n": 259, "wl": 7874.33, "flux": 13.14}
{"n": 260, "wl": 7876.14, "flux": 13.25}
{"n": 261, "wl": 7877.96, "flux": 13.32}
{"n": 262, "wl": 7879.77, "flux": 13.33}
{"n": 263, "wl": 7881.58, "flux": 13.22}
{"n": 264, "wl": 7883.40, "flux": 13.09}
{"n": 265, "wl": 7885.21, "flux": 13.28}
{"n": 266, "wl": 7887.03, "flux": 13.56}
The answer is 0.9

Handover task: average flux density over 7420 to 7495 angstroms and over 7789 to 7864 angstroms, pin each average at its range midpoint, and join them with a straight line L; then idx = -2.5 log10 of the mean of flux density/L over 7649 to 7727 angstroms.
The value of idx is 0.18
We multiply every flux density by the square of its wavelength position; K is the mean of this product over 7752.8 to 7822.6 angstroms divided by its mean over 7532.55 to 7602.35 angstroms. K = 0.79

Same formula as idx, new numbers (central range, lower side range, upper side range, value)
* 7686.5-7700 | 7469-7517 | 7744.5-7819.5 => 0.12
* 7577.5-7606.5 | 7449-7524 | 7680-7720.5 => -0.14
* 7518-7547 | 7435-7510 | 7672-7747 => -0.14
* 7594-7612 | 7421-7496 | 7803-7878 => 0.03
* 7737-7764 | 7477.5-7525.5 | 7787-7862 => 0.12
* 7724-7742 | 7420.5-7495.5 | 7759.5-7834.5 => 0.06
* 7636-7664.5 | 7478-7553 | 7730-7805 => 0.03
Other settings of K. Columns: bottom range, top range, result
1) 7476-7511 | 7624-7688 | 0.84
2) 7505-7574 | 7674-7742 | 0.73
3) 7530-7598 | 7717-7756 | 0.77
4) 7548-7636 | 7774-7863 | 0.86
